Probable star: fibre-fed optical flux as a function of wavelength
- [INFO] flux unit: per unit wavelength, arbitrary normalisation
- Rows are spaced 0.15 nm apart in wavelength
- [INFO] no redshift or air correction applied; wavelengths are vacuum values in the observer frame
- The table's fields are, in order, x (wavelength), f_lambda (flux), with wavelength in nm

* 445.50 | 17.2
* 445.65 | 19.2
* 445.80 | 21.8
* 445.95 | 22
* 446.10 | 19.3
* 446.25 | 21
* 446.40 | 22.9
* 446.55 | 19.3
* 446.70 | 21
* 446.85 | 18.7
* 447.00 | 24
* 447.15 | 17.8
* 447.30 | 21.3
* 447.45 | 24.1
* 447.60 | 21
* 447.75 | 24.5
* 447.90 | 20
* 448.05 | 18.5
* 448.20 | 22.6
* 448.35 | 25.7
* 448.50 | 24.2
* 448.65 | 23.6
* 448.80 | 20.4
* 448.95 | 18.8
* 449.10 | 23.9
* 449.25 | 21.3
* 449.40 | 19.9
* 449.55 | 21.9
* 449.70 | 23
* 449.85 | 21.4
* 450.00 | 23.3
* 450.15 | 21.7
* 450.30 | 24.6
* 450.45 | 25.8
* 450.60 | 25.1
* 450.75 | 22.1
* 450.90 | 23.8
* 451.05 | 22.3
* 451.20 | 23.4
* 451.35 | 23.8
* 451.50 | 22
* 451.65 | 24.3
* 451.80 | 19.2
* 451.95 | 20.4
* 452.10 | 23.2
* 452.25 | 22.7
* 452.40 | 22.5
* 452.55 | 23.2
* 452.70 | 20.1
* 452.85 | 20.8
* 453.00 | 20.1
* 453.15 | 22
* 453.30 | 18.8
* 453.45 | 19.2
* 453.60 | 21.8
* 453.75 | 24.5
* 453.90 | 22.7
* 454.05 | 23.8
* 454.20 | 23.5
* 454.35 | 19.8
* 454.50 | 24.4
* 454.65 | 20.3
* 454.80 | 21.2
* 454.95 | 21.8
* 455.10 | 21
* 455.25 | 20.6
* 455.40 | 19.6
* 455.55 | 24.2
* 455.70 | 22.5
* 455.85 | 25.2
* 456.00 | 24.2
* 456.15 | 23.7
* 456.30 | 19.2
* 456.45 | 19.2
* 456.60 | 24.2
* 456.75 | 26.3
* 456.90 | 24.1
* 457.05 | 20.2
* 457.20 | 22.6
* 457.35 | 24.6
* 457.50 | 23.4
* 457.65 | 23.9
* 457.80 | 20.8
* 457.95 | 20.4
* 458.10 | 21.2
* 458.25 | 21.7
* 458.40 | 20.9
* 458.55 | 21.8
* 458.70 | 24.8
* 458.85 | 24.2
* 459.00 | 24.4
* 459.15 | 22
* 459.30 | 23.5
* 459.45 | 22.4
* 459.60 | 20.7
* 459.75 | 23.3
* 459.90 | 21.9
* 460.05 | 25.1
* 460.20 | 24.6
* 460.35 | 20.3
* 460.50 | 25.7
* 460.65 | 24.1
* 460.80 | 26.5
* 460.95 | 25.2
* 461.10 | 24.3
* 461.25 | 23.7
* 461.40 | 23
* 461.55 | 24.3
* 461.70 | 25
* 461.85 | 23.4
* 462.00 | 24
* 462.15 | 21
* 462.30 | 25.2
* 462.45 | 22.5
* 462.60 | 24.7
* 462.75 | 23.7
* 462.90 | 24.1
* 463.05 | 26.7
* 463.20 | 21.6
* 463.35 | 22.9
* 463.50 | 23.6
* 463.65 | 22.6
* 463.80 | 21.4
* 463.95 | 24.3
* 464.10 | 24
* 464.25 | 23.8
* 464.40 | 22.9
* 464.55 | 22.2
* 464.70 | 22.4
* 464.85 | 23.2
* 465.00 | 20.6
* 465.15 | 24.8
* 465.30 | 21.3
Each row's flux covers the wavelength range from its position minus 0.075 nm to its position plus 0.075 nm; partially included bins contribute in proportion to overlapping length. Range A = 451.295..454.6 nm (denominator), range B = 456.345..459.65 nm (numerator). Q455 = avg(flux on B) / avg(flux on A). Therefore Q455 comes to 1.0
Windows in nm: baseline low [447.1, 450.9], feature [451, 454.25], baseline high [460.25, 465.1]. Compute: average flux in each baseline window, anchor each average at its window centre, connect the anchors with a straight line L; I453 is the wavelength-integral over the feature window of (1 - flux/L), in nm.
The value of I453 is 0.09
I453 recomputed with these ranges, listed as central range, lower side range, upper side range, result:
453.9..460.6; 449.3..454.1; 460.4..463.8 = 0.16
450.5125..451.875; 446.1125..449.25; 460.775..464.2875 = -0.05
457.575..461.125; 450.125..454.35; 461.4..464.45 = 0.02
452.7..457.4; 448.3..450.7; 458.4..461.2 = 0.22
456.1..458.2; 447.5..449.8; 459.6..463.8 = 0.07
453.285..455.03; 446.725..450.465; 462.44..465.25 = 0.04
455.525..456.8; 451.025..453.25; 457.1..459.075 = -0.04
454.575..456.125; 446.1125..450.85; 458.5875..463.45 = 0.06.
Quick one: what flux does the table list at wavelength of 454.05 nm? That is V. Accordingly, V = 23.8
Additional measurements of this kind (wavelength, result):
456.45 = 19.2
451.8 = 19.2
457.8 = 20.8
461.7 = 25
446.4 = 22.9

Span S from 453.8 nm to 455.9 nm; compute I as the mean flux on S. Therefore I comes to 22.2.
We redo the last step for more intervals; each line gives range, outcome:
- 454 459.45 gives 22.5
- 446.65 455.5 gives 22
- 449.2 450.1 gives 21.8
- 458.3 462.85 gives 23.5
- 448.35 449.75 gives 22.1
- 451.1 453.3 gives 21.9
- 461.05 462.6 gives 23.7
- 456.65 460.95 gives 23.1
